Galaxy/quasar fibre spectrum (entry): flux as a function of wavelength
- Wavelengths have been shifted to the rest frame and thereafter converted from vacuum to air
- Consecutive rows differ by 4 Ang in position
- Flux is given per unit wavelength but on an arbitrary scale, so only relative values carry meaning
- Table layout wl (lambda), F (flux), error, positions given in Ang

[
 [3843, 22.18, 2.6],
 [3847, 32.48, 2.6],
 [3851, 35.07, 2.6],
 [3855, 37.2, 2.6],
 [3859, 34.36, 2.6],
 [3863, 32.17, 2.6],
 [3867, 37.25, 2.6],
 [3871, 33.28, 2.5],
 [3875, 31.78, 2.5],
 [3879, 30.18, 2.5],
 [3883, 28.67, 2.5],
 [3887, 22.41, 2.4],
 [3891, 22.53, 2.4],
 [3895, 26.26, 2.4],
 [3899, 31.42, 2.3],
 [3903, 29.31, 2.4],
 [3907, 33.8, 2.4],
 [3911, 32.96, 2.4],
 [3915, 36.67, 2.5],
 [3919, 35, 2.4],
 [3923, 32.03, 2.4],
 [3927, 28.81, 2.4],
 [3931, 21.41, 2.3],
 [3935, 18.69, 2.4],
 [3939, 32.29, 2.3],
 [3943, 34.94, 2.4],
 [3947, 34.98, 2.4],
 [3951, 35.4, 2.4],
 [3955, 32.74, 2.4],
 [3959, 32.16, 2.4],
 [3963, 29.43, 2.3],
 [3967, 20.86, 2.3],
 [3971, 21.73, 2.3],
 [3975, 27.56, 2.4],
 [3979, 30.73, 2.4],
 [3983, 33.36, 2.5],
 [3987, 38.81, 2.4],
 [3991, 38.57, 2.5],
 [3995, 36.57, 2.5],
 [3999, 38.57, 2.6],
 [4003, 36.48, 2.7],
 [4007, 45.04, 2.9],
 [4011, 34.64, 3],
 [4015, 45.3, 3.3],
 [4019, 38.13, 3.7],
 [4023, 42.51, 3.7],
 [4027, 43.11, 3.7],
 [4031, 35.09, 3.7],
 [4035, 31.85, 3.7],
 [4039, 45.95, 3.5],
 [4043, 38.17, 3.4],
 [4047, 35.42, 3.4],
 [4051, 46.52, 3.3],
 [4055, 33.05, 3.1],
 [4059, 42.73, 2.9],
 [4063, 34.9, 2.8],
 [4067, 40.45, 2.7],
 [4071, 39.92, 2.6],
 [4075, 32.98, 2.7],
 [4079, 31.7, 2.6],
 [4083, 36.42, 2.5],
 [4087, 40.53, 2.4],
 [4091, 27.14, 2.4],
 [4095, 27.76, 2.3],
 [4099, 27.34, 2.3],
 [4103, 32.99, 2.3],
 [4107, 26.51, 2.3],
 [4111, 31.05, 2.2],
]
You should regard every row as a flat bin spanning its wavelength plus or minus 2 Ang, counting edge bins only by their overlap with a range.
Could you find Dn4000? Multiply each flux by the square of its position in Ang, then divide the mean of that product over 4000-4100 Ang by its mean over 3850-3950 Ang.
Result 1.30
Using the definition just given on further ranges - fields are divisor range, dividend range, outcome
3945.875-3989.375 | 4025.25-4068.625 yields 1.32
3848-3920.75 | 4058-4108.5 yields 1.18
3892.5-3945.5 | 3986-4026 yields 1.37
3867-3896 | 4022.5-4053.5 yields 1.50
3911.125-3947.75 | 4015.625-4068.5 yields 1.36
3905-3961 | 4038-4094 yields 1.26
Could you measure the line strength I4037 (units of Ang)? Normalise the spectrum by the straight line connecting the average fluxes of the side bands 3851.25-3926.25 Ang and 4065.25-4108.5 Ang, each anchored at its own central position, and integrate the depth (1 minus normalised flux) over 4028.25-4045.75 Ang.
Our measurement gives -2.8 Ang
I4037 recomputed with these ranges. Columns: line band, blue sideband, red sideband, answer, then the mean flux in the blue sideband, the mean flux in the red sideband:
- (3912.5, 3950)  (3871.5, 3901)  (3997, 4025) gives 1.8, 27.9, 40.1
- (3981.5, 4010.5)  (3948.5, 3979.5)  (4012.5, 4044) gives -3.1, 28.8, 40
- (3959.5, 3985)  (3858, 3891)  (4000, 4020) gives 6.7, 30.6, 39.9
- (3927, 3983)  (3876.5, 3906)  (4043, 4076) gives 4.9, 27.6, 38.4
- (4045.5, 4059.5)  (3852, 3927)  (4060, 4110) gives -2.6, 31.5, 33.4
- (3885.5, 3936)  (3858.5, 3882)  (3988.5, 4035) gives 8.5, 32.9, 39.1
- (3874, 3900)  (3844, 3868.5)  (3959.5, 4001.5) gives 4.9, 34.2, 31.7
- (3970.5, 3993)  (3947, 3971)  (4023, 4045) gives 0.2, 29.8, 39.2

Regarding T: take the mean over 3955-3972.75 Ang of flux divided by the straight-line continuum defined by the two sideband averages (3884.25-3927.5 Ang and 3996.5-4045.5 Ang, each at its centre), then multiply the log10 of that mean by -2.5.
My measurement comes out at 0.280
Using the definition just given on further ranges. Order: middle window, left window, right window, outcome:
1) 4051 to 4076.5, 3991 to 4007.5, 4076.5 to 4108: -0.136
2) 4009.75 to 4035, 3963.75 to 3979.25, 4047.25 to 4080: -0.224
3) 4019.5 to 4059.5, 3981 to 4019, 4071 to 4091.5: -0.072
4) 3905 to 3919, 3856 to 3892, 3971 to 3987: -0.131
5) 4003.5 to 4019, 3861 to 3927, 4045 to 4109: -0.215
